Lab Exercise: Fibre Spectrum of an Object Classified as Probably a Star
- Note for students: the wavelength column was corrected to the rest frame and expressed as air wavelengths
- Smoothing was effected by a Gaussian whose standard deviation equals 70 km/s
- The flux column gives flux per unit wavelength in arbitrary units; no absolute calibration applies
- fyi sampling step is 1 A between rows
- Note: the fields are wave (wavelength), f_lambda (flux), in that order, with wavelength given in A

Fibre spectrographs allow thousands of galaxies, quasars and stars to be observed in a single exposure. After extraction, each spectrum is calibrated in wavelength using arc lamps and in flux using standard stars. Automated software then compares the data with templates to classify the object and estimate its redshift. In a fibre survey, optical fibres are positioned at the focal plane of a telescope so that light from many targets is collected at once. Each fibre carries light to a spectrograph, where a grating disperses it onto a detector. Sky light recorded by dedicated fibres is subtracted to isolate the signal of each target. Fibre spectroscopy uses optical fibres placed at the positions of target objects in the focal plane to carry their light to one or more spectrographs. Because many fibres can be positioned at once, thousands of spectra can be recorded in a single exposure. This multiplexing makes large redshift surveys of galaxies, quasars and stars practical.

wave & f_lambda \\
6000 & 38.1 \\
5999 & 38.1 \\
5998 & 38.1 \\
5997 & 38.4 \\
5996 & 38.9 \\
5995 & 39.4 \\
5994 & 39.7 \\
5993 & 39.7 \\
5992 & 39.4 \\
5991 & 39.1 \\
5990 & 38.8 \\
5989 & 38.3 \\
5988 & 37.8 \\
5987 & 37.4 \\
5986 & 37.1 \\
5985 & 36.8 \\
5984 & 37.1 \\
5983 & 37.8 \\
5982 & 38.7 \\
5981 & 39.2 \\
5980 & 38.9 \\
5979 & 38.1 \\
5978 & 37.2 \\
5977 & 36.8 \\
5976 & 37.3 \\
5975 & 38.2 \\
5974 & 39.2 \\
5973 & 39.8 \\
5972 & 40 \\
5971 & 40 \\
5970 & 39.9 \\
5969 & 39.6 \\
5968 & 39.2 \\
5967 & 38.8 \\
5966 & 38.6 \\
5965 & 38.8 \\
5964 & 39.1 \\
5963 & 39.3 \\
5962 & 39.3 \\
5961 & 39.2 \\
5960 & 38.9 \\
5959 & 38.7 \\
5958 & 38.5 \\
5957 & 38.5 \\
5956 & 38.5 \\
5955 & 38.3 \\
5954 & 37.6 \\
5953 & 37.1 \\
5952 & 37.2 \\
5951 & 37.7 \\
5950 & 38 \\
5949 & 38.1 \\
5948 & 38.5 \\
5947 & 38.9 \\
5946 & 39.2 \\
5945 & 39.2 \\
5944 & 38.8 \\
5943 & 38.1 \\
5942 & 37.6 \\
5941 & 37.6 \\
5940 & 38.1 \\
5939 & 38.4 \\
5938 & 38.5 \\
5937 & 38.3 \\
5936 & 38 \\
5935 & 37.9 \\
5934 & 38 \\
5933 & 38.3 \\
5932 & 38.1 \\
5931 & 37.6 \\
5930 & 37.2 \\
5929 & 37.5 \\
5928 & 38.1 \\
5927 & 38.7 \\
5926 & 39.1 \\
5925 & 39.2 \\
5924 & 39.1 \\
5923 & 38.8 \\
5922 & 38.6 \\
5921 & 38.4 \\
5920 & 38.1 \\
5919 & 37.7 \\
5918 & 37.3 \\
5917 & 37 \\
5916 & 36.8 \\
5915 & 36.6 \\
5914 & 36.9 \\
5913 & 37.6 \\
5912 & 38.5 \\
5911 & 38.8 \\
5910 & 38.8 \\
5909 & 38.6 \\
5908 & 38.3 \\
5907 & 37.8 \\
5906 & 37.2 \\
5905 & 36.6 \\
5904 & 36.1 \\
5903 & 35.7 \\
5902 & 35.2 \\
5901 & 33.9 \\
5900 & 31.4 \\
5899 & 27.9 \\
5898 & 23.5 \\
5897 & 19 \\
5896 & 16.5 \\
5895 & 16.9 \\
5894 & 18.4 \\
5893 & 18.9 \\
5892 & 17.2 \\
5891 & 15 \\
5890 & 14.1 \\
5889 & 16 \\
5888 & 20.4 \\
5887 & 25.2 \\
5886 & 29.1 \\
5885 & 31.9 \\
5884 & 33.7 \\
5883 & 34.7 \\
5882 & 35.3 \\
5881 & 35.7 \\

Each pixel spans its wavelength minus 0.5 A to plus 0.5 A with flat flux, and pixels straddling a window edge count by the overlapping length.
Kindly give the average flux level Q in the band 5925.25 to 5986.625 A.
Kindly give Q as 38.4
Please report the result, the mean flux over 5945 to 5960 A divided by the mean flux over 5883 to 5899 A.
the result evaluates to 1.76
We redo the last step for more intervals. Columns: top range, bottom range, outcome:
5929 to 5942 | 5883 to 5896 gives 1.75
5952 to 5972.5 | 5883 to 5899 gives 1.79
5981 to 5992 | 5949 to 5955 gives 1.01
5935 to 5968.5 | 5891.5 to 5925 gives 1.16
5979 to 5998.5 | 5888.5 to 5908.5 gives 1.46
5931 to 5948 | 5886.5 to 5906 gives 1.57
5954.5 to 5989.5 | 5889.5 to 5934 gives 1.16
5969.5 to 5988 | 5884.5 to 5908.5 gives 1.45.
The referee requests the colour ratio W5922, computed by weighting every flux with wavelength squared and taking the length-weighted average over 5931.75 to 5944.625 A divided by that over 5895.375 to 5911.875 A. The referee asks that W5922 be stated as 1.17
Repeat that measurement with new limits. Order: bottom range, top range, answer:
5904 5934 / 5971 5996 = 1.04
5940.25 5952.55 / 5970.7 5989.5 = 1.01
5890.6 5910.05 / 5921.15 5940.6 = 1.36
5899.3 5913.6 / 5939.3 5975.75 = 1.07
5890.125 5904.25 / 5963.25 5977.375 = 1.65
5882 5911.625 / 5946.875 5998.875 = 1.39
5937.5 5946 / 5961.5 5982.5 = 1.02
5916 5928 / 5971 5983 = 1.02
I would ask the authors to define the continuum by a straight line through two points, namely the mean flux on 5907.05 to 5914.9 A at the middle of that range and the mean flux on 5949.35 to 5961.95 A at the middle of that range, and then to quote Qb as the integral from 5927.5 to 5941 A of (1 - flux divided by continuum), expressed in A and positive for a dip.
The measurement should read 0.1 A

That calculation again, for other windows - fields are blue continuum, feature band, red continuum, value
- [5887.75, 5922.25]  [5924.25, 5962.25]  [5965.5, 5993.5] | -3.9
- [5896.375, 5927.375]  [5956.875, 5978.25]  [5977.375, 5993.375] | -0.7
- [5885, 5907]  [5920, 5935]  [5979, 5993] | -4.2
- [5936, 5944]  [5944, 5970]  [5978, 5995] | -0.3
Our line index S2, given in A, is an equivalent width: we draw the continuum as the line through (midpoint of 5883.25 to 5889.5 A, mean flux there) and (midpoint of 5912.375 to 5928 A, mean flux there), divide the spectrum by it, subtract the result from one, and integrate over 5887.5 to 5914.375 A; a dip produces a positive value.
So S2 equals 2.80 A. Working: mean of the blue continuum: 26.4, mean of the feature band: 28.7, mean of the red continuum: 38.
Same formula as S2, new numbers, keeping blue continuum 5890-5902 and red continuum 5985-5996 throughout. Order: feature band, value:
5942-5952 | -2.4 A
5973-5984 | -0.5 A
